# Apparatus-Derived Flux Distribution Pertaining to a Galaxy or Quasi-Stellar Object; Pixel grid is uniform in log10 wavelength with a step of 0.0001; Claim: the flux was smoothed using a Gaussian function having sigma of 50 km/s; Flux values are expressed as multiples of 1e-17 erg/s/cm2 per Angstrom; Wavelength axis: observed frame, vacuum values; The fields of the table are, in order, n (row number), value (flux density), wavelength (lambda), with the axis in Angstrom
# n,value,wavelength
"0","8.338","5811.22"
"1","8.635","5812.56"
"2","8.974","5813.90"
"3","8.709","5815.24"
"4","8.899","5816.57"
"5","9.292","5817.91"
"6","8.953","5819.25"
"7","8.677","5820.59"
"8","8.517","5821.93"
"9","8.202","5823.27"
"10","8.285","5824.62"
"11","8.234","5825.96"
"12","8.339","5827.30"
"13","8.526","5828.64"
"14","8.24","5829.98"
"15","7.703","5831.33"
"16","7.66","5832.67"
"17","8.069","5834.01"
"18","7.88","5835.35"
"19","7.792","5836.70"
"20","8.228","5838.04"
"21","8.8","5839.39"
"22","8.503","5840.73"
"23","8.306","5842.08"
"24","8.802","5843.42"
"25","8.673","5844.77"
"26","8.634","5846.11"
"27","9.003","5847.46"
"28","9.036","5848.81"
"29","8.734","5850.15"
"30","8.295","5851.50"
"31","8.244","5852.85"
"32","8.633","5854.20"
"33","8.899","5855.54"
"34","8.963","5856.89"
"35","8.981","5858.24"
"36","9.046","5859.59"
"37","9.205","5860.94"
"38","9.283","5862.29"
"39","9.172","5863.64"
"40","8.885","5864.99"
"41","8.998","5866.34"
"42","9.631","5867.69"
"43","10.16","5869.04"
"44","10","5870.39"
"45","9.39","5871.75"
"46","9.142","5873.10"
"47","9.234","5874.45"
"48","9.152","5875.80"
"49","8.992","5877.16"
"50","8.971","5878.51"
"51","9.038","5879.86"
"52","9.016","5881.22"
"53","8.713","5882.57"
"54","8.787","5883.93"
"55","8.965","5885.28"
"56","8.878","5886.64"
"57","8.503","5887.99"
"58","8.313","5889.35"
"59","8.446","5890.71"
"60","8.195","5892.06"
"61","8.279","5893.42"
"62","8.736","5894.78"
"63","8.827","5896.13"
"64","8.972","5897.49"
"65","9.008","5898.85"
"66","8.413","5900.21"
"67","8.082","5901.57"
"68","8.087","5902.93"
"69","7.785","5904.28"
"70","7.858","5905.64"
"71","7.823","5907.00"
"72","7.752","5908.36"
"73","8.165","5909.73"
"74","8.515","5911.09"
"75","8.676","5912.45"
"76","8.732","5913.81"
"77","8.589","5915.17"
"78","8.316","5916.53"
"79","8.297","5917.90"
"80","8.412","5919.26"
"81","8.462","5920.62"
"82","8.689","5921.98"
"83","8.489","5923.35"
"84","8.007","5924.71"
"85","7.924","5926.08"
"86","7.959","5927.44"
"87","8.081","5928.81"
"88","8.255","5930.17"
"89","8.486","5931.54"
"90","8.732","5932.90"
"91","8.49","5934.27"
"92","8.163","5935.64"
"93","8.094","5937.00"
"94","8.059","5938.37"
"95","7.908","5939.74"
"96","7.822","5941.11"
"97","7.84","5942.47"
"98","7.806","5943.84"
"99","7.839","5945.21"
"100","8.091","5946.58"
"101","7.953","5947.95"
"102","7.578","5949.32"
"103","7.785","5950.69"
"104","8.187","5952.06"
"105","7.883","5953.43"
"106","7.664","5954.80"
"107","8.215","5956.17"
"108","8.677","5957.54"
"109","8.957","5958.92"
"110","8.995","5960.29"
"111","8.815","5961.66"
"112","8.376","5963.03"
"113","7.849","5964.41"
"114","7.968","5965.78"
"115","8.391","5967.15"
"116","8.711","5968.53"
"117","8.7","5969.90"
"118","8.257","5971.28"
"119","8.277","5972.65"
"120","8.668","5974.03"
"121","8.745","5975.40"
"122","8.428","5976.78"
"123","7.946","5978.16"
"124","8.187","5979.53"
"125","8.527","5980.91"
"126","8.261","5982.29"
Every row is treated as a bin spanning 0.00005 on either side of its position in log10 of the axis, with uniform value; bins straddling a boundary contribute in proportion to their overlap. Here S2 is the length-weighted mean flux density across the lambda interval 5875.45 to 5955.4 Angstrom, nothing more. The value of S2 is 8.33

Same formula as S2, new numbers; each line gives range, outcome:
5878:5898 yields 8.71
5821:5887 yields 8.75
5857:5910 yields 8.8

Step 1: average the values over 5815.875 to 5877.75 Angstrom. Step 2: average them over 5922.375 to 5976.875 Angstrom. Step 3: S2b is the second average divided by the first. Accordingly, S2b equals 0.94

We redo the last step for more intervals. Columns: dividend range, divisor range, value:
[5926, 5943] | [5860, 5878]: 0.87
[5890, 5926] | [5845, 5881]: 0.92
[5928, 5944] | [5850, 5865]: 0.92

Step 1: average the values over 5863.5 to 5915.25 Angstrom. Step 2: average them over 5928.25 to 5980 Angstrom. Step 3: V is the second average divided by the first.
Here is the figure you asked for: 0.9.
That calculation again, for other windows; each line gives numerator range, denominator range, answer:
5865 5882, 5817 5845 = 1.11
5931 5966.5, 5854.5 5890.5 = 0.90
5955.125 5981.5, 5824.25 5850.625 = 1.01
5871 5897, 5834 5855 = 1.04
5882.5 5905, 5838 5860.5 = 0.98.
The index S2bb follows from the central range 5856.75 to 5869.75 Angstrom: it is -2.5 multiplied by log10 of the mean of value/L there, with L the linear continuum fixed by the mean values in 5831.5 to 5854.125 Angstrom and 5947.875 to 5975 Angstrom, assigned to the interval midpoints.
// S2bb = -0.11 mag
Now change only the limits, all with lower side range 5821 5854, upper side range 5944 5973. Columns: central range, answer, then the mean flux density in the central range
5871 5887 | -0.09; 9.03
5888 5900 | -0.04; 8.58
